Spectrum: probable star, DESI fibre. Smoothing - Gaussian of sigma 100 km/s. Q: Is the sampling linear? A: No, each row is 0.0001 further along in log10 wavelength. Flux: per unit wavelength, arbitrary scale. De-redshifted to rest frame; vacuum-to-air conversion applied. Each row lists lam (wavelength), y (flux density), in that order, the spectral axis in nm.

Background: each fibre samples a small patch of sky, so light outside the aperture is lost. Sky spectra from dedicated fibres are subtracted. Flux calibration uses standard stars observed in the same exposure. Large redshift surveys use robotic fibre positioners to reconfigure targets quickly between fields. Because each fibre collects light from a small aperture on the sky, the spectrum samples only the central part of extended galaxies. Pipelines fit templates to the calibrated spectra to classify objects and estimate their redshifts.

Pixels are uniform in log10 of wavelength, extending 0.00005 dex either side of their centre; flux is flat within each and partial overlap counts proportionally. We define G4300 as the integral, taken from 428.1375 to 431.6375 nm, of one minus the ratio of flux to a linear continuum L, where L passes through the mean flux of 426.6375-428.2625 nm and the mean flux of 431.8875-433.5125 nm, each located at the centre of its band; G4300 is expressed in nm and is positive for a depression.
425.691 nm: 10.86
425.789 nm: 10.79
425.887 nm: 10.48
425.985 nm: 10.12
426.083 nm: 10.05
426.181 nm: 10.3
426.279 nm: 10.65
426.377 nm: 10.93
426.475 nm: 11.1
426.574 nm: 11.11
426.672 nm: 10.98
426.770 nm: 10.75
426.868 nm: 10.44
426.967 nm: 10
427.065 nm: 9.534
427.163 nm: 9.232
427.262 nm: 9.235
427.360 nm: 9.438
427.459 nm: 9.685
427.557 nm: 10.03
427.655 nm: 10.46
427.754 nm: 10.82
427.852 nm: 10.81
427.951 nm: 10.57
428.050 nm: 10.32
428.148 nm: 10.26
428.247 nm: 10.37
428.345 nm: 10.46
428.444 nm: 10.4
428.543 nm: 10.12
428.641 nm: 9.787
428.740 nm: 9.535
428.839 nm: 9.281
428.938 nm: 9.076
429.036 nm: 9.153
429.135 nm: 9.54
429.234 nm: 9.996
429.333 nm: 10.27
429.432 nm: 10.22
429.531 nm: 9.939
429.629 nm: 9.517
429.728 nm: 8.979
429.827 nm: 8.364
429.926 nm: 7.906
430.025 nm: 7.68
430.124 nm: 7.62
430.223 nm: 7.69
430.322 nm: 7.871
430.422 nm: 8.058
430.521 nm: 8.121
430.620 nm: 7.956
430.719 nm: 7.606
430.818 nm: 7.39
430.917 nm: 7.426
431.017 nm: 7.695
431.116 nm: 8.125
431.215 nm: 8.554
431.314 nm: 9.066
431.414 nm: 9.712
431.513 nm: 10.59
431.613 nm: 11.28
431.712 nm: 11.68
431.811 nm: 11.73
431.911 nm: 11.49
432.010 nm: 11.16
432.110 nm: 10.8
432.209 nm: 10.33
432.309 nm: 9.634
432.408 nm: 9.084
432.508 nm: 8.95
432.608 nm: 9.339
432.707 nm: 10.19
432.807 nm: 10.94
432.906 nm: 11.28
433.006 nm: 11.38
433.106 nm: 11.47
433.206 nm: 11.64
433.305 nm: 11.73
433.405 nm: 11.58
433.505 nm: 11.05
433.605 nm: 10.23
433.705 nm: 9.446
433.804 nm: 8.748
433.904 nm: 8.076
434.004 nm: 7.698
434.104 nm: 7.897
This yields 0.47 nm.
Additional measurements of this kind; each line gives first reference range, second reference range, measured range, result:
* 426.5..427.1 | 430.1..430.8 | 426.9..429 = -0.071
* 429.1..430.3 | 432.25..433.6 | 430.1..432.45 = 0.139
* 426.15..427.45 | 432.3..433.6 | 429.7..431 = 0.324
